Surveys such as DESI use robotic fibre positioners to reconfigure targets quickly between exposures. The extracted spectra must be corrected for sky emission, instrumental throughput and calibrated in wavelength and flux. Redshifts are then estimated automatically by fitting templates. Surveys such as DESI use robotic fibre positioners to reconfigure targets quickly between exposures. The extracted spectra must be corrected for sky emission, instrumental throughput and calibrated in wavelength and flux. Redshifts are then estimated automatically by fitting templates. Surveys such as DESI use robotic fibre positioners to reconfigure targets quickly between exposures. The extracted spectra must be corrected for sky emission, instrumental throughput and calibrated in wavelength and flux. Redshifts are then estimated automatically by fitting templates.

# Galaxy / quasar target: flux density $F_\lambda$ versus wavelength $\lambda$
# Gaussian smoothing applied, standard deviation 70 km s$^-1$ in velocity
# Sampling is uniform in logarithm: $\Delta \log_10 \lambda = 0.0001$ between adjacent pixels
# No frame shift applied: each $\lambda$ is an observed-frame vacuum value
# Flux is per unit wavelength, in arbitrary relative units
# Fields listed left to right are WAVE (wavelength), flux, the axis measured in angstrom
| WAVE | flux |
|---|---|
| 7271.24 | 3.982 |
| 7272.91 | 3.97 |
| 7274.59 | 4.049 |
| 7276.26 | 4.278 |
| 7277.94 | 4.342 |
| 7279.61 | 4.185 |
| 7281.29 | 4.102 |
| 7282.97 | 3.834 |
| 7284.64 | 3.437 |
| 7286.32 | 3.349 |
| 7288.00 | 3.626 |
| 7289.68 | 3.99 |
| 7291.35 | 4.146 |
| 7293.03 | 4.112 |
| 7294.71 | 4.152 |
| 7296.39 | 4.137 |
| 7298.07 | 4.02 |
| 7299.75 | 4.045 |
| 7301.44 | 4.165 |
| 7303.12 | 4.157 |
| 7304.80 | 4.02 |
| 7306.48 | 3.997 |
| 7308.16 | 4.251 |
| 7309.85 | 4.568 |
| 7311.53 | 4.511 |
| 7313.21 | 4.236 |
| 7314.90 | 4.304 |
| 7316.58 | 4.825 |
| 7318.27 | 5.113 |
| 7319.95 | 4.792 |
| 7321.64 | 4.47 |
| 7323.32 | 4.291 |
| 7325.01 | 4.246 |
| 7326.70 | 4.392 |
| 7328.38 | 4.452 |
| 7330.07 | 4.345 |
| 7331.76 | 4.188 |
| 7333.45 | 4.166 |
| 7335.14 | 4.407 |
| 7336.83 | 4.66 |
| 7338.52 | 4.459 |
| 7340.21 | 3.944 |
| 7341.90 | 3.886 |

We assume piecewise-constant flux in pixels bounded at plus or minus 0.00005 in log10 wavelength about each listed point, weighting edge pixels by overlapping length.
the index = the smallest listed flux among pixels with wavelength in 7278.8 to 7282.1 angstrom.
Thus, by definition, 4.102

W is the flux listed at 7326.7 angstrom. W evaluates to 4.392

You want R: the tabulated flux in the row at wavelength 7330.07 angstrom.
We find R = 4.345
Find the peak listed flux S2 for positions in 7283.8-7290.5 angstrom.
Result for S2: 3.99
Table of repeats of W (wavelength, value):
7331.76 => 4.188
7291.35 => 4.146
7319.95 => 4.792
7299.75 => 4.045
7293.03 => 4.112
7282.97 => 3.834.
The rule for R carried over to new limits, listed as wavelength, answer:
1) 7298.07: 4.02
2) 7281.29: 4.102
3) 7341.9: 3.886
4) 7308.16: 4.251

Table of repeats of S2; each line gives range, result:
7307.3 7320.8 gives 5.113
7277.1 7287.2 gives 4.342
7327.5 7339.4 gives 4.66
